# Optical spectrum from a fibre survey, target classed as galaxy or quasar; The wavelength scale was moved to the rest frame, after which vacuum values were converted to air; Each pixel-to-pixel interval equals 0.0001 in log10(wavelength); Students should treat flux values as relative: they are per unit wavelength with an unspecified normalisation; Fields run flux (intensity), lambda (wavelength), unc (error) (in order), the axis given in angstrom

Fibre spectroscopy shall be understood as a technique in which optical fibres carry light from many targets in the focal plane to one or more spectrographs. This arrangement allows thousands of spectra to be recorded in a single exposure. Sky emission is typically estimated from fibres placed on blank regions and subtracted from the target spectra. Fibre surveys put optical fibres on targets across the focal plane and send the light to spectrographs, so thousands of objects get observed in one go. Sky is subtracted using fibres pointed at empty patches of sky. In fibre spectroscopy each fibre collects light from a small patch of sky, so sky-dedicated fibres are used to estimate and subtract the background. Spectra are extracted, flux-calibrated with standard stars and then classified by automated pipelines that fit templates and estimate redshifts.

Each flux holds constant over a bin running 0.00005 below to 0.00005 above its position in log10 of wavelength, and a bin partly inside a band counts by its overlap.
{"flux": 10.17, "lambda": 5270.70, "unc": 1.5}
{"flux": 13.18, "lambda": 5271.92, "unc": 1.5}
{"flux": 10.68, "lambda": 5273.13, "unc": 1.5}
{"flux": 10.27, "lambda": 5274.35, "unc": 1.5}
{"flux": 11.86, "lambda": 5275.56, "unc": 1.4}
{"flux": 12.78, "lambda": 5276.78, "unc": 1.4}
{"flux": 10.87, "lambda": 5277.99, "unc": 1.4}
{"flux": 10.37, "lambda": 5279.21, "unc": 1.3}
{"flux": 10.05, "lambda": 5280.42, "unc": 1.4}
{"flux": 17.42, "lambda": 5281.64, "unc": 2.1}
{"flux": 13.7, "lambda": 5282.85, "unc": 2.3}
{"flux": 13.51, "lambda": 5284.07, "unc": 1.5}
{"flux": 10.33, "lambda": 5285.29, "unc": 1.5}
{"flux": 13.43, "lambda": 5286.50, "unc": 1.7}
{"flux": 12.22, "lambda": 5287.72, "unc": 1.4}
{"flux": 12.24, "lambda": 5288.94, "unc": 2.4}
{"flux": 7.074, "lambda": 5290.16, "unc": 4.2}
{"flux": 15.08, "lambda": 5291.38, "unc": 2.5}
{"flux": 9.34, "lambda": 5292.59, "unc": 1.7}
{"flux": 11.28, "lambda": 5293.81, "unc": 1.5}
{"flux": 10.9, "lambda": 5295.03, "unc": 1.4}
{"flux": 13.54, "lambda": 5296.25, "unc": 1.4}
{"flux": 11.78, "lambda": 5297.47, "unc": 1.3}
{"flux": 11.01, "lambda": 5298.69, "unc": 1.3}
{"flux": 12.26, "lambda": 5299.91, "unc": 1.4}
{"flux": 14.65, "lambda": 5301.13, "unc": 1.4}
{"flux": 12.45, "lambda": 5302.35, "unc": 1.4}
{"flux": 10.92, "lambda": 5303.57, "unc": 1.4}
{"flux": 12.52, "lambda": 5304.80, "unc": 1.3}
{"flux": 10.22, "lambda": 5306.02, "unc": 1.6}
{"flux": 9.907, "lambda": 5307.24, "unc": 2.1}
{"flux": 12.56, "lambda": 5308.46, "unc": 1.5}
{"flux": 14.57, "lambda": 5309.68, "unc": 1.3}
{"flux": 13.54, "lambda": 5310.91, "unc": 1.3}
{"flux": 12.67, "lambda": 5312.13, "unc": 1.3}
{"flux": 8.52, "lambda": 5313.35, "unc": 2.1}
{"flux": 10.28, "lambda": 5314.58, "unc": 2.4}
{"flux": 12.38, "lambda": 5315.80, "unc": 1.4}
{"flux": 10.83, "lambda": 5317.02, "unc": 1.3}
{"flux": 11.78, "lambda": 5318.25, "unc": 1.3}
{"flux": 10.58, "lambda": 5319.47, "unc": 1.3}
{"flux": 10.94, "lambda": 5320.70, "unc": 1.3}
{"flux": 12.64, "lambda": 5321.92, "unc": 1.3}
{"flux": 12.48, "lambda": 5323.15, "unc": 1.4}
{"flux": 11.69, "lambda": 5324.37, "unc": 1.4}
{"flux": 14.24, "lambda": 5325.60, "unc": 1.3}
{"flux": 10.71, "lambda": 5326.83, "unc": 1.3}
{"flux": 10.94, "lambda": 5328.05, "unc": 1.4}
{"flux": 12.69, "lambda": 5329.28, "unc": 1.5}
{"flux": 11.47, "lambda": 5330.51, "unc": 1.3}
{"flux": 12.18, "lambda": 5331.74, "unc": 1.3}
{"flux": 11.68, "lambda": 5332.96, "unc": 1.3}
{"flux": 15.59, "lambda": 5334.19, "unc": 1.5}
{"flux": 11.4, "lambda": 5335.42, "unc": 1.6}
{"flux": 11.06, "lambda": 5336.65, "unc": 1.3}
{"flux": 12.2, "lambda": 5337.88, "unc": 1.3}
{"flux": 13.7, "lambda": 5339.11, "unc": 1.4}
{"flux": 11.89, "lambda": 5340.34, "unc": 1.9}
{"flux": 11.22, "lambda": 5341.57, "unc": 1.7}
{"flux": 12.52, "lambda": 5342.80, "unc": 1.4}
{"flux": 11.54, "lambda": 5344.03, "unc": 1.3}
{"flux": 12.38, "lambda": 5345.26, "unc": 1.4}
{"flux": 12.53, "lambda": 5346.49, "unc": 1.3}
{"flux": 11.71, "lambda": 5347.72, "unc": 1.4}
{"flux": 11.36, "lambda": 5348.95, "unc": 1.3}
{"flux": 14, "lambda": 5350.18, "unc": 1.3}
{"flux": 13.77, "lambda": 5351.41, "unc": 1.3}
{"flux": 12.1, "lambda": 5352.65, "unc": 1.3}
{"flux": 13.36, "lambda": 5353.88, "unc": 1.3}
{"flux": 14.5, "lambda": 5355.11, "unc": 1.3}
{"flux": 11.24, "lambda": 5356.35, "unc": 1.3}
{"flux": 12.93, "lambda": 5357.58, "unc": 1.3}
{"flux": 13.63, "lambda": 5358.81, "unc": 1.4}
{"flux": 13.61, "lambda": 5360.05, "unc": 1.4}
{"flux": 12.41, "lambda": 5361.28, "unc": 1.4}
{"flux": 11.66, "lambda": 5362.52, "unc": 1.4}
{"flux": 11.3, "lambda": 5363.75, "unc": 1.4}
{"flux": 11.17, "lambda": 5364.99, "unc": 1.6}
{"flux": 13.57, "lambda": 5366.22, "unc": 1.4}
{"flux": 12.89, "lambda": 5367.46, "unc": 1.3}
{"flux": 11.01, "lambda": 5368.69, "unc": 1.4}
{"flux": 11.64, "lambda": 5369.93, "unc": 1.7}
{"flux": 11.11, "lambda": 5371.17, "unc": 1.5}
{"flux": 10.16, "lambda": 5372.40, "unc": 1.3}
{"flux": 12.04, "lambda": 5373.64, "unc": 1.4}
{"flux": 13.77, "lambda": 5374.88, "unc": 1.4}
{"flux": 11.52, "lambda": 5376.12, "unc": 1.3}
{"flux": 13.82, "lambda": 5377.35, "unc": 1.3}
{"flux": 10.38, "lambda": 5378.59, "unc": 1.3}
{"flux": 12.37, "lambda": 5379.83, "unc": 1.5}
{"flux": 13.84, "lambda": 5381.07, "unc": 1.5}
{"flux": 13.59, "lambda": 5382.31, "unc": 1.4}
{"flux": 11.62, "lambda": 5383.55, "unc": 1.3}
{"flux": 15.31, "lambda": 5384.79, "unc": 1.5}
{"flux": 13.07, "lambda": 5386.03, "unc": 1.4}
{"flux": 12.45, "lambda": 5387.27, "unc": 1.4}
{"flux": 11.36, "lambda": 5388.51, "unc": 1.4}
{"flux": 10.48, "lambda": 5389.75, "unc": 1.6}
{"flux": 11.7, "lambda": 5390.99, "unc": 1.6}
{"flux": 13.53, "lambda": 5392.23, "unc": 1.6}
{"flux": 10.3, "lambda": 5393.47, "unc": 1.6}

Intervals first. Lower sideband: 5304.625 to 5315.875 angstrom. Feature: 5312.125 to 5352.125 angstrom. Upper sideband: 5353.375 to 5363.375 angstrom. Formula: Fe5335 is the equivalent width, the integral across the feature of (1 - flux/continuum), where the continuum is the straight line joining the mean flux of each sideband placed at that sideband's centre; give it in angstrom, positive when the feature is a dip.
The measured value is 0.8 angstrom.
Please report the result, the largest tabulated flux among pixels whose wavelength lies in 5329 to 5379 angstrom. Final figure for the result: 15.59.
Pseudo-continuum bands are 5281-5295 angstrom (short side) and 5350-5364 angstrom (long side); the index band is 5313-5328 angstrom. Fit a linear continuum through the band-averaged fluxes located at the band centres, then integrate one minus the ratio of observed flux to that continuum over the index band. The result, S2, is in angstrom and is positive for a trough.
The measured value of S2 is 1.3 angstrom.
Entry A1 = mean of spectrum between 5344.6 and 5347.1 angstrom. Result 12.4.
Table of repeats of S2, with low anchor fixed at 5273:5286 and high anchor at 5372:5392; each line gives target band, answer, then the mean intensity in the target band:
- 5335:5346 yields 0.2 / 12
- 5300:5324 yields 0.7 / 11.8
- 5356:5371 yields 0.1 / 12.2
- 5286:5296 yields 0.5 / 11.5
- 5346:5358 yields -0.4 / 12.8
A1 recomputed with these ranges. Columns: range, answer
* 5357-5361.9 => 13.1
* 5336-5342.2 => 12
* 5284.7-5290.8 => 11.1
